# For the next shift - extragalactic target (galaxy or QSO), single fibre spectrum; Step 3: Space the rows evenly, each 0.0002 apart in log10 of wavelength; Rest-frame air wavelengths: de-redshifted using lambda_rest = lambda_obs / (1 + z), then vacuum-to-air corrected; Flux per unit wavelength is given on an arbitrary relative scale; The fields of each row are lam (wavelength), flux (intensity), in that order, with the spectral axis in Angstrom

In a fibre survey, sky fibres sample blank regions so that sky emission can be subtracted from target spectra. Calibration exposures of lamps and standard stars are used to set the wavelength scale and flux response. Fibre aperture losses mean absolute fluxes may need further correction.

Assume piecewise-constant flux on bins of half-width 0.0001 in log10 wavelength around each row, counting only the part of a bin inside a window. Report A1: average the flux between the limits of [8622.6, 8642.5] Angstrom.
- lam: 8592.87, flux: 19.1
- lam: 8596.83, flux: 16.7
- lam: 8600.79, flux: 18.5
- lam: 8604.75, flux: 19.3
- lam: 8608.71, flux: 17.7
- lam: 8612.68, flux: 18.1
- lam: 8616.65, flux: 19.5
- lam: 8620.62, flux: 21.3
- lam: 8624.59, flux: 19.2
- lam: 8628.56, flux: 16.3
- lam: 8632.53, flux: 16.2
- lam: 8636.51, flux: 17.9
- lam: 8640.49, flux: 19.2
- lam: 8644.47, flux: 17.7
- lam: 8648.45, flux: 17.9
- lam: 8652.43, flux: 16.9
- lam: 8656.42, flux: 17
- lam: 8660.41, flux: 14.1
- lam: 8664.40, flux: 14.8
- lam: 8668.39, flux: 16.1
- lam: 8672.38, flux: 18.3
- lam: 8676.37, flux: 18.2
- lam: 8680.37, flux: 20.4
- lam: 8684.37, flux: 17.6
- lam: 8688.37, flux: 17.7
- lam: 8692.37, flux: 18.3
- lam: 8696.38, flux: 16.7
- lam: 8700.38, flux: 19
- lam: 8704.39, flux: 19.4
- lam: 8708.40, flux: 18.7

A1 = 17.8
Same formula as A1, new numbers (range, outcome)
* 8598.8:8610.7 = 18.5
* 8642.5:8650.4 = 17.8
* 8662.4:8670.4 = 15.5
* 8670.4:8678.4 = 18.3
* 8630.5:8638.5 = 17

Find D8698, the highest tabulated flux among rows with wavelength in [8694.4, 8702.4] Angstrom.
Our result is 19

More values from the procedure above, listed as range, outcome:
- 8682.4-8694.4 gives 18.3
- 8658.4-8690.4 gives 20.4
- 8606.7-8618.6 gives 19.5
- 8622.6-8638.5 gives 19.2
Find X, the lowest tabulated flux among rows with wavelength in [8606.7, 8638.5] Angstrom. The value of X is 16.2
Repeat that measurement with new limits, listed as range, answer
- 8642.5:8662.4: 14.1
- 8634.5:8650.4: 17.7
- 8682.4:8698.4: 16.7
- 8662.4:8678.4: 14.8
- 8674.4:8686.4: 17.6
